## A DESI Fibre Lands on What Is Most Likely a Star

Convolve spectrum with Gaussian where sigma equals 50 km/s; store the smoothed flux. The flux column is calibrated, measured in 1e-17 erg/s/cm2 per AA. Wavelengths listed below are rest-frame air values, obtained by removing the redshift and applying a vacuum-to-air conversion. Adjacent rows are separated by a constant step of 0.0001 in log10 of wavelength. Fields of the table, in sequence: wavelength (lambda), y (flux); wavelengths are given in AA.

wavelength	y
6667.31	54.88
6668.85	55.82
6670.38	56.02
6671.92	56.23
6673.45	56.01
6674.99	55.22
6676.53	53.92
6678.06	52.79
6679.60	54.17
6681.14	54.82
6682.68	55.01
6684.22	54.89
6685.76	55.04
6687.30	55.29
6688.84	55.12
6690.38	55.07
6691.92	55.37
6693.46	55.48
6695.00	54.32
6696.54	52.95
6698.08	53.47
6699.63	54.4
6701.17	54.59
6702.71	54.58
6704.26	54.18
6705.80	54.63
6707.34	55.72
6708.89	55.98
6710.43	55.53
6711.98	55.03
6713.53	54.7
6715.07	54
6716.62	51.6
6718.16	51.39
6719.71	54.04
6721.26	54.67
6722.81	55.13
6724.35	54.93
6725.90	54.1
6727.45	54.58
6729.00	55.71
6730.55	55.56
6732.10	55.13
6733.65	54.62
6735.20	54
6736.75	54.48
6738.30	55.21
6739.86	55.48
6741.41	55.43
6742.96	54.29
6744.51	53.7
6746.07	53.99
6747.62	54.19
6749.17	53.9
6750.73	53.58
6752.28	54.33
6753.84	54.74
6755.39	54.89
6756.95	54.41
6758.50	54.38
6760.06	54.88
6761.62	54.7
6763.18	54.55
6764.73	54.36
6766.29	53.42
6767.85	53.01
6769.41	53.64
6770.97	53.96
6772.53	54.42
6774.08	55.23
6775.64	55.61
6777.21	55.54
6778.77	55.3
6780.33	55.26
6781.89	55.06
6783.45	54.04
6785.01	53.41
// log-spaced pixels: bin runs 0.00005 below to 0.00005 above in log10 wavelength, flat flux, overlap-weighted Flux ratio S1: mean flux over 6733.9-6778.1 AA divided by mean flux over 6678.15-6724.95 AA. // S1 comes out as 1.0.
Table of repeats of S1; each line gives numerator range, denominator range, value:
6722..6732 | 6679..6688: 1.00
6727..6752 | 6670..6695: 0.99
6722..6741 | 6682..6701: 1.00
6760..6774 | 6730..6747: 0.99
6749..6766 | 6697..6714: 0.99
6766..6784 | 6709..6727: 1.01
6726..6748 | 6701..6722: 1.01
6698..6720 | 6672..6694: 0.99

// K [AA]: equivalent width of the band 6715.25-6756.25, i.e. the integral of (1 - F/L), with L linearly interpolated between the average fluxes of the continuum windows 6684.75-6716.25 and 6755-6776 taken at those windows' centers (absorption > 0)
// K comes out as 0.1 AA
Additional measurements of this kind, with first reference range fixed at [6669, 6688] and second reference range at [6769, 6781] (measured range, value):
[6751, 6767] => 0.1 AA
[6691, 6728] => 0.4 AA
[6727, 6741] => 0.0 AA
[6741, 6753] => 0.2 AA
